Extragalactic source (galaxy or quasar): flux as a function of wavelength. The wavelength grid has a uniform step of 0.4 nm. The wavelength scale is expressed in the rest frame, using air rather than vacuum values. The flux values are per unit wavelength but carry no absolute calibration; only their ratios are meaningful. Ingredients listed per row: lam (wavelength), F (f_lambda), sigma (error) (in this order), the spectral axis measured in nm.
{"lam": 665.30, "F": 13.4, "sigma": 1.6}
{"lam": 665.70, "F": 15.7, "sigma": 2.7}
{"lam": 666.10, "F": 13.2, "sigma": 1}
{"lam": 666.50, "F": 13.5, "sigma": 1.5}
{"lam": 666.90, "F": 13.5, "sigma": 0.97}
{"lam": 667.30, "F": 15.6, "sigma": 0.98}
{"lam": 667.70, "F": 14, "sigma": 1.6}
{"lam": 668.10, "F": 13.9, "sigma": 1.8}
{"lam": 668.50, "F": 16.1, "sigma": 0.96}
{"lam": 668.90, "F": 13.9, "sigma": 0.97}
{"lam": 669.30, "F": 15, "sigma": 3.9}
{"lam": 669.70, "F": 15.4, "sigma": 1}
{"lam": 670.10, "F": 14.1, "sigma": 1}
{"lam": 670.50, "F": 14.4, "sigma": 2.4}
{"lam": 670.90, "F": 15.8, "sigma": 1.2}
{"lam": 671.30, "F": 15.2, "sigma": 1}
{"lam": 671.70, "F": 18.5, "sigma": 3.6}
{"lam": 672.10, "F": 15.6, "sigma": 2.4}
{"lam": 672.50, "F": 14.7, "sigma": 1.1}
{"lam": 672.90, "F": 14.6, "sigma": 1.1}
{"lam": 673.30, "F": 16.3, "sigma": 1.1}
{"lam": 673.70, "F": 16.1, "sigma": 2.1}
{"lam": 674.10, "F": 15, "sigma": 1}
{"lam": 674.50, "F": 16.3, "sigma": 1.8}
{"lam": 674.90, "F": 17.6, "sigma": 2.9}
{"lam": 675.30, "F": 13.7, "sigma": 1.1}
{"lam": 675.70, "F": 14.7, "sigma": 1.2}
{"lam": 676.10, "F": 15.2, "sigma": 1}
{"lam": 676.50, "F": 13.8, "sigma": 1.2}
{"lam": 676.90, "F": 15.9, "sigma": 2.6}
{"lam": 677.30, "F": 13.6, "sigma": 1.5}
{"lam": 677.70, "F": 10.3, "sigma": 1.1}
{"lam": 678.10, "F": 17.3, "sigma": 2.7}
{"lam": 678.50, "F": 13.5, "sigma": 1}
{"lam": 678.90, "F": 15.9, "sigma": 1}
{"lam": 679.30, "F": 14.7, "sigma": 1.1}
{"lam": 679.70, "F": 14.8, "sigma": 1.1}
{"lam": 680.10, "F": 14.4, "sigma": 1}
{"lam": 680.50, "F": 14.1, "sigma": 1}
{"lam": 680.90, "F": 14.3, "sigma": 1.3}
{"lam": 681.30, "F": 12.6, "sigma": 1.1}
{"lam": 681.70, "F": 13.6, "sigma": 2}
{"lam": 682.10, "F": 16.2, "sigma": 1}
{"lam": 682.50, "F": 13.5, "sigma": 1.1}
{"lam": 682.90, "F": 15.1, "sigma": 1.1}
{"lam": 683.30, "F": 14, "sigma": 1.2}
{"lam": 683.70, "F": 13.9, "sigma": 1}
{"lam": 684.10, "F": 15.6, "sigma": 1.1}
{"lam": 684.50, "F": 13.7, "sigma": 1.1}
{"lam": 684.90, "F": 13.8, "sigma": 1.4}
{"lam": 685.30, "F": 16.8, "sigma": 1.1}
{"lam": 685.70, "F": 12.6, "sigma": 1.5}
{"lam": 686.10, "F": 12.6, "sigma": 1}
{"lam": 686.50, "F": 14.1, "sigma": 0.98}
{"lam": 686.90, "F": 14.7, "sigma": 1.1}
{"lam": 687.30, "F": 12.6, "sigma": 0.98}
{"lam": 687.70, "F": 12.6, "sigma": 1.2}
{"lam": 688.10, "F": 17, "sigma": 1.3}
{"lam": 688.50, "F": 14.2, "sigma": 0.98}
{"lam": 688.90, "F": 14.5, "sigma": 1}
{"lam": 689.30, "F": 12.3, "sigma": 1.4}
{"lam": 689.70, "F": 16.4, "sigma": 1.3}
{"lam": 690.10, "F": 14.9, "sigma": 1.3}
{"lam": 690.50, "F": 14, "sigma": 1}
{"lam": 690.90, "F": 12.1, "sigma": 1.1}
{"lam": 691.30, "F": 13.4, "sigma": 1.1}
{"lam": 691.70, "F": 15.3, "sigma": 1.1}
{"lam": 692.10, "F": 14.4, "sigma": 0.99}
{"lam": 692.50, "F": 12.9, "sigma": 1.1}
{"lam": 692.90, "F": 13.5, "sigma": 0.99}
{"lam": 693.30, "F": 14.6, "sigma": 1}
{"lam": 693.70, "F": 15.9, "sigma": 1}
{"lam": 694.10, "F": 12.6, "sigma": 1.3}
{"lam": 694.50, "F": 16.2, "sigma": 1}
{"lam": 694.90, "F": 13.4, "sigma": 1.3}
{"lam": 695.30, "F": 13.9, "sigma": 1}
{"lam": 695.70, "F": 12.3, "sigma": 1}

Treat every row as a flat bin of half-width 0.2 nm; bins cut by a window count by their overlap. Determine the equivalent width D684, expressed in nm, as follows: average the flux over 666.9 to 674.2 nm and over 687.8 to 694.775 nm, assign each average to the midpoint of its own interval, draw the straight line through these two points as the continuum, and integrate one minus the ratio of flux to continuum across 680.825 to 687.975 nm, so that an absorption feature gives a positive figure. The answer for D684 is 0.28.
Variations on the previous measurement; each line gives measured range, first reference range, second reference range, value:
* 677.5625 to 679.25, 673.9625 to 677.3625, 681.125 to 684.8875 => 0.04 nm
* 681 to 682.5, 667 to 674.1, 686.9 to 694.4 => 0.06 nm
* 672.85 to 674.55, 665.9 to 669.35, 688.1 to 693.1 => -0.18 nm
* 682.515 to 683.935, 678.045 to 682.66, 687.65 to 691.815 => 0.02 nm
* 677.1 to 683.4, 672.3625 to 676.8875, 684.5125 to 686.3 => 0.14 nm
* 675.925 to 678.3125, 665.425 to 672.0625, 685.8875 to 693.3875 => 0.03 nm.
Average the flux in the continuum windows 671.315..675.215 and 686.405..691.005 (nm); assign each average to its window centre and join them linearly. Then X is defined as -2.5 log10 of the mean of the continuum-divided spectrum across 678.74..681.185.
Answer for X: 0.042 mag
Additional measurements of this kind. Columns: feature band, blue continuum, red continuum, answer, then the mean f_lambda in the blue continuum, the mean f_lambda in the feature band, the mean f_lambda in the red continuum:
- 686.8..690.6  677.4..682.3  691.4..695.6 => -0.01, 14.3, 14.3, 14.2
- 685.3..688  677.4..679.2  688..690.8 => 0.07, 14.2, 13.6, 14.6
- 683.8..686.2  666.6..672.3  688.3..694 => 0.01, 15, 14.2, 14.1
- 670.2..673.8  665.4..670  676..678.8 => -0.09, 14.5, 15.6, 14.3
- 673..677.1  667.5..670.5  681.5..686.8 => -0.07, 14.6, 15.4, 14.3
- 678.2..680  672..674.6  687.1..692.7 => 0.01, 15.5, 14.9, 14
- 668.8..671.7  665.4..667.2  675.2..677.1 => -0.06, 14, 15.1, 14.7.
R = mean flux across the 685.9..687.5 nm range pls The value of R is 13.5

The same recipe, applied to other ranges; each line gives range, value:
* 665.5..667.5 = 14.3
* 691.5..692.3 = 14.9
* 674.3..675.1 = 17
